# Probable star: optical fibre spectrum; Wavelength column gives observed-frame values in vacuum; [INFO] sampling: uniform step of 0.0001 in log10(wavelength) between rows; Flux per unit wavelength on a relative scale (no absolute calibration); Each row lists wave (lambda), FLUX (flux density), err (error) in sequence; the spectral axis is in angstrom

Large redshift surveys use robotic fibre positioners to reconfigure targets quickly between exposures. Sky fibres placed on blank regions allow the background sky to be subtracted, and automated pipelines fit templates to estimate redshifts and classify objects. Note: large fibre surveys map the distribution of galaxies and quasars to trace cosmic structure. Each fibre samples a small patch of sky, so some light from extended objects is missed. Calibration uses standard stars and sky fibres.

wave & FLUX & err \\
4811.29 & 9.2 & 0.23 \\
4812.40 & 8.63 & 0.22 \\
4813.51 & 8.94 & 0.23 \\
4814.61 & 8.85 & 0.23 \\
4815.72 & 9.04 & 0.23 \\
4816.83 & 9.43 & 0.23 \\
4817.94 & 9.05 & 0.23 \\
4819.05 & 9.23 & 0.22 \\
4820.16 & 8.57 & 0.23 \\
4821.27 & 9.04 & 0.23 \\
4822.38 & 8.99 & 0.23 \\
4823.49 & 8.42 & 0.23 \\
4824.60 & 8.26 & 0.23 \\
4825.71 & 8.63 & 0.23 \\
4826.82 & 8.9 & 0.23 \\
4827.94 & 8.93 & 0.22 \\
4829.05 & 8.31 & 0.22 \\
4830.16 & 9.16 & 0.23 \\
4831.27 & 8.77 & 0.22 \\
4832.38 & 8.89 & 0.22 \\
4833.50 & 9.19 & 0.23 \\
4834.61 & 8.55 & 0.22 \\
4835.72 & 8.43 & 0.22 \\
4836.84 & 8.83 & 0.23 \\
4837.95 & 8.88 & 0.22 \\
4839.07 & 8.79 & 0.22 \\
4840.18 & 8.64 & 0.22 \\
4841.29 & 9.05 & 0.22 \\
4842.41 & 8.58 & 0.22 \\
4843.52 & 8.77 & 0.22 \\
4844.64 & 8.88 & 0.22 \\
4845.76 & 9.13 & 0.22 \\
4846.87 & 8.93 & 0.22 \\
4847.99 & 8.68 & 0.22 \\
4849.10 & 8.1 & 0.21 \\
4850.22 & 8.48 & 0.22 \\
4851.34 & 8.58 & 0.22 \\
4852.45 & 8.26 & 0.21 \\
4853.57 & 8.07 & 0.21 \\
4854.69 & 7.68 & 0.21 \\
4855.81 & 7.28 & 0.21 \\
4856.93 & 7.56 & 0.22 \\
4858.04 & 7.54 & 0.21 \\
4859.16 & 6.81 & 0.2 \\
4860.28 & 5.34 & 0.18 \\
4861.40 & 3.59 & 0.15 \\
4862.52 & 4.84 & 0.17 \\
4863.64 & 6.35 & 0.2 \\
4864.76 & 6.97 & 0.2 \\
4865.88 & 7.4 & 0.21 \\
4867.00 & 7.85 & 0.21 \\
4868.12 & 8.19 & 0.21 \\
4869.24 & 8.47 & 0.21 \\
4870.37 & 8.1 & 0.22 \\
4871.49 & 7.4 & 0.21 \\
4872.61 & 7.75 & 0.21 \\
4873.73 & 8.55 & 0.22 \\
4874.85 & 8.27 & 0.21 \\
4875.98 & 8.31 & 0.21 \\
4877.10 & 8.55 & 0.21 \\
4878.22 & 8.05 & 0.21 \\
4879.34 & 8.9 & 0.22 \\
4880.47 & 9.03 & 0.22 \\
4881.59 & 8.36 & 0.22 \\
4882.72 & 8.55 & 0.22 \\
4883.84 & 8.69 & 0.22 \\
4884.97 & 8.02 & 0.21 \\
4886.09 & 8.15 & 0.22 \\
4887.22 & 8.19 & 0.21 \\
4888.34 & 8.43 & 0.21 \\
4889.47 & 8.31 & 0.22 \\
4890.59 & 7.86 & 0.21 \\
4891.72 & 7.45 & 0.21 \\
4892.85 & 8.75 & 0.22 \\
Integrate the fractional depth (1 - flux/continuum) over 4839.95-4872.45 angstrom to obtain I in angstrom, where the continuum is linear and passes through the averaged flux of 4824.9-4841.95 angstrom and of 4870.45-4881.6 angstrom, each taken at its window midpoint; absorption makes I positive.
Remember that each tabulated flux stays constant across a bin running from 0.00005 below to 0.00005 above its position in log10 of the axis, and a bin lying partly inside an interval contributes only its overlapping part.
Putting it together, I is 3.2 angstrom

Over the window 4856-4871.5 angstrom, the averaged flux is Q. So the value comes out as 6.88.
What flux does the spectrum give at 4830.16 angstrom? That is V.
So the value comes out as 9.16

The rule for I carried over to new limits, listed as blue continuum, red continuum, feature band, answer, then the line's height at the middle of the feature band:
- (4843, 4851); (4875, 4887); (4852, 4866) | 3.1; 8.61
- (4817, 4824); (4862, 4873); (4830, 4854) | -1.5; 8.19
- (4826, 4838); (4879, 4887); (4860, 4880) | 2.7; 8.57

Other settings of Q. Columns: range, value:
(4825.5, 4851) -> 8.76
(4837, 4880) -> 7.89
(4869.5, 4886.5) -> 8.31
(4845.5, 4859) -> 8.13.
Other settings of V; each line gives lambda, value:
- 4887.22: 8.19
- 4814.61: 8.85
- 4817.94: 9.05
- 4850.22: 8.48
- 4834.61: 8.55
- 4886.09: 8.15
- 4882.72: 8.55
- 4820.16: 8.57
